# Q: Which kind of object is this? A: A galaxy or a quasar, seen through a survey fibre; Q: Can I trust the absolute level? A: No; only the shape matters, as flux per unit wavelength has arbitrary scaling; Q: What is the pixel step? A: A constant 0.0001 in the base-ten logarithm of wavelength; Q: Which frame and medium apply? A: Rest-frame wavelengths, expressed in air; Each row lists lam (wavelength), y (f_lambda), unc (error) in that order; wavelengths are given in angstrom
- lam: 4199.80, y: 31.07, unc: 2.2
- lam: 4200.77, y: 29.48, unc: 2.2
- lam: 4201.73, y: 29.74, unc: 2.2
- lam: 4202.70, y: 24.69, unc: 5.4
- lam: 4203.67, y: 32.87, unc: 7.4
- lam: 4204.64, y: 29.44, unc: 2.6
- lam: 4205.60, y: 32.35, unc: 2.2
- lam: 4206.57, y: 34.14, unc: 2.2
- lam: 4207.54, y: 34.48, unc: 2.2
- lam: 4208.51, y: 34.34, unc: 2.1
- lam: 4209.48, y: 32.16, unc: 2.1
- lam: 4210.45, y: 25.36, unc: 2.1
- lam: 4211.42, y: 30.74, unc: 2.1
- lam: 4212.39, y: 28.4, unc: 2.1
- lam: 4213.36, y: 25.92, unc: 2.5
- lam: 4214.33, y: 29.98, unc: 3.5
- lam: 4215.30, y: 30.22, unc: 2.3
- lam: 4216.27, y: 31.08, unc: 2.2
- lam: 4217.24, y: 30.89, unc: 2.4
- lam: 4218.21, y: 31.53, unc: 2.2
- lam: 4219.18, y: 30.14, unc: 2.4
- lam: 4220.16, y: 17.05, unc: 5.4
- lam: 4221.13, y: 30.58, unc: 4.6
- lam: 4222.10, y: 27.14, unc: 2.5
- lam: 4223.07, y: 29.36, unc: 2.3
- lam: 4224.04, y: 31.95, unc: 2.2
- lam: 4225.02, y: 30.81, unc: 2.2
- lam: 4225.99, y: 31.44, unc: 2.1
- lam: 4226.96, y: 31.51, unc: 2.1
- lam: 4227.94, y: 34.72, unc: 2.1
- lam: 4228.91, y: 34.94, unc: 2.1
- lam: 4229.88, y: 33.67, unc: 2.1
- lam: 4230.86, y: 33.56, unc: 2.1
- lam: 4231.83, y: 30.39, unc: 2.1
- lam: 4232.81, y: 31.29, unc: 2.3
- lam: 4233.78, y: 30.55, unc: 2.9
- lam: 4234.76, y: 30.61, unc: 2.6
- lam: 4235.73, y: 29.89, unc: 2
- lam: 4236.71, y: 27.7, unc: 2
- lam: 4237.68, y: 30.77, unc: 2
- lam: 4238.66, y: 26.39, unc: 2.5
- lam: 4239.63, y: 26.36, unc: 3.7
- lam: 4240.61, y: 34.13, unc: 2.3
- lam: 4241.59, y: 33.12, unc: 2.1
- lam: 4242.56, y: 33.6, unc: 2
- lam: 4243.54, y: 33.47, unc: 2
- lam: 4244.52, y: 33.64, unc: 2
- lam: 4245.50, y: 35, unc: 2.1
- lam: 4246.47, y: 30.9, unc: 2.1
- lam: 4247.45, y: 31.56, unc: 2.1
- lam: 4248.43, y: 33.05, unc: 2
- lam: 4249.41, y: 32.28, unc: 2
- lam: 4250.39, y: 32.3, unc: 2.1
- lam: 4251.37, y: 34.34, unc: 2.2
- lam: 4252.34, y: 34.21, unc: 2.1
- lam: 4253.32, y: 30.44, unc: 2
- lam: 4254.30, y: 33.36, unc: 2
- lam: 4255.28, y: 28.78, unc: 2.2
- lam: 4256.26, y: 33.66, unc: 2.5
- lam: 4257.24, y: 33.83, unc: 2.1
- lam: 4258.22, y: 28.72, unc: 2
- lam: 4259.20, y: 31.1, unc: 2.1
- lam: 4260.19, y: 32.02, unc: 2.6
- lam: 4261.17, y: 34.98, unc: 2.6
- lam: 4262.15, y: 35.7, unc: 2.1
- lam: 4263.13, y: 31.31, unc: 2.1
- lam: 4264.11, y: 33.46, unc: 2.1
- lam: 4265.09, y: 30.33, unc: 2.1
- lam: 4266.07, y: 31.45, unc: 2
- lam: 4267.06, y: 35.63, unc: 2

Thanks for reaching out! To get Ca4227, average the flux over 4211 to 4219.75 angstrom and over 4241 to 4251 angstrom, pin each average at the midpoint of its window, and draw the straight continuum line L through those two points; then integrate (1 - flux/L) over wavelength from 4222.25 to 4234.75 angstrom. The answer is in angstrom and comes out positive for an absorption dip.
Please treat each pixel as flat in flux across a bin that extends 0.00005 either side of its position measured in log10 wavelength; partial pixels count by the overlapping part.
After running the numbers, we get -0.29 angstrom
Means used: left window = 29.7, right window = 32.9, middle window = 31.8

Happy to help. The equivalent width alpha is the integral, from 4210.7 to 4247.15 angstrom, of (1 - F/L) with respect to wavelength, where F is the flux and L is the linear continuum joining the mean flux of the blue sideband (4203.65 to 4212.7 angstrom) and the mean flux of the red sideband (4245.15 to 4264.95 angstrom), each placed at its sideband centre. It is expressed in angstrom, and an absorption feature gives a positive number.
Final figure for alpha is 1.5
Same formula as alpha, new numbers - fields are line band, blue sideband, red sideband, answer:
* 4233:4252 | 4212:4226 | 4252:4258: -0.3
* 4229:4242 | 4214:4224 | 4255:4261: -0.3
